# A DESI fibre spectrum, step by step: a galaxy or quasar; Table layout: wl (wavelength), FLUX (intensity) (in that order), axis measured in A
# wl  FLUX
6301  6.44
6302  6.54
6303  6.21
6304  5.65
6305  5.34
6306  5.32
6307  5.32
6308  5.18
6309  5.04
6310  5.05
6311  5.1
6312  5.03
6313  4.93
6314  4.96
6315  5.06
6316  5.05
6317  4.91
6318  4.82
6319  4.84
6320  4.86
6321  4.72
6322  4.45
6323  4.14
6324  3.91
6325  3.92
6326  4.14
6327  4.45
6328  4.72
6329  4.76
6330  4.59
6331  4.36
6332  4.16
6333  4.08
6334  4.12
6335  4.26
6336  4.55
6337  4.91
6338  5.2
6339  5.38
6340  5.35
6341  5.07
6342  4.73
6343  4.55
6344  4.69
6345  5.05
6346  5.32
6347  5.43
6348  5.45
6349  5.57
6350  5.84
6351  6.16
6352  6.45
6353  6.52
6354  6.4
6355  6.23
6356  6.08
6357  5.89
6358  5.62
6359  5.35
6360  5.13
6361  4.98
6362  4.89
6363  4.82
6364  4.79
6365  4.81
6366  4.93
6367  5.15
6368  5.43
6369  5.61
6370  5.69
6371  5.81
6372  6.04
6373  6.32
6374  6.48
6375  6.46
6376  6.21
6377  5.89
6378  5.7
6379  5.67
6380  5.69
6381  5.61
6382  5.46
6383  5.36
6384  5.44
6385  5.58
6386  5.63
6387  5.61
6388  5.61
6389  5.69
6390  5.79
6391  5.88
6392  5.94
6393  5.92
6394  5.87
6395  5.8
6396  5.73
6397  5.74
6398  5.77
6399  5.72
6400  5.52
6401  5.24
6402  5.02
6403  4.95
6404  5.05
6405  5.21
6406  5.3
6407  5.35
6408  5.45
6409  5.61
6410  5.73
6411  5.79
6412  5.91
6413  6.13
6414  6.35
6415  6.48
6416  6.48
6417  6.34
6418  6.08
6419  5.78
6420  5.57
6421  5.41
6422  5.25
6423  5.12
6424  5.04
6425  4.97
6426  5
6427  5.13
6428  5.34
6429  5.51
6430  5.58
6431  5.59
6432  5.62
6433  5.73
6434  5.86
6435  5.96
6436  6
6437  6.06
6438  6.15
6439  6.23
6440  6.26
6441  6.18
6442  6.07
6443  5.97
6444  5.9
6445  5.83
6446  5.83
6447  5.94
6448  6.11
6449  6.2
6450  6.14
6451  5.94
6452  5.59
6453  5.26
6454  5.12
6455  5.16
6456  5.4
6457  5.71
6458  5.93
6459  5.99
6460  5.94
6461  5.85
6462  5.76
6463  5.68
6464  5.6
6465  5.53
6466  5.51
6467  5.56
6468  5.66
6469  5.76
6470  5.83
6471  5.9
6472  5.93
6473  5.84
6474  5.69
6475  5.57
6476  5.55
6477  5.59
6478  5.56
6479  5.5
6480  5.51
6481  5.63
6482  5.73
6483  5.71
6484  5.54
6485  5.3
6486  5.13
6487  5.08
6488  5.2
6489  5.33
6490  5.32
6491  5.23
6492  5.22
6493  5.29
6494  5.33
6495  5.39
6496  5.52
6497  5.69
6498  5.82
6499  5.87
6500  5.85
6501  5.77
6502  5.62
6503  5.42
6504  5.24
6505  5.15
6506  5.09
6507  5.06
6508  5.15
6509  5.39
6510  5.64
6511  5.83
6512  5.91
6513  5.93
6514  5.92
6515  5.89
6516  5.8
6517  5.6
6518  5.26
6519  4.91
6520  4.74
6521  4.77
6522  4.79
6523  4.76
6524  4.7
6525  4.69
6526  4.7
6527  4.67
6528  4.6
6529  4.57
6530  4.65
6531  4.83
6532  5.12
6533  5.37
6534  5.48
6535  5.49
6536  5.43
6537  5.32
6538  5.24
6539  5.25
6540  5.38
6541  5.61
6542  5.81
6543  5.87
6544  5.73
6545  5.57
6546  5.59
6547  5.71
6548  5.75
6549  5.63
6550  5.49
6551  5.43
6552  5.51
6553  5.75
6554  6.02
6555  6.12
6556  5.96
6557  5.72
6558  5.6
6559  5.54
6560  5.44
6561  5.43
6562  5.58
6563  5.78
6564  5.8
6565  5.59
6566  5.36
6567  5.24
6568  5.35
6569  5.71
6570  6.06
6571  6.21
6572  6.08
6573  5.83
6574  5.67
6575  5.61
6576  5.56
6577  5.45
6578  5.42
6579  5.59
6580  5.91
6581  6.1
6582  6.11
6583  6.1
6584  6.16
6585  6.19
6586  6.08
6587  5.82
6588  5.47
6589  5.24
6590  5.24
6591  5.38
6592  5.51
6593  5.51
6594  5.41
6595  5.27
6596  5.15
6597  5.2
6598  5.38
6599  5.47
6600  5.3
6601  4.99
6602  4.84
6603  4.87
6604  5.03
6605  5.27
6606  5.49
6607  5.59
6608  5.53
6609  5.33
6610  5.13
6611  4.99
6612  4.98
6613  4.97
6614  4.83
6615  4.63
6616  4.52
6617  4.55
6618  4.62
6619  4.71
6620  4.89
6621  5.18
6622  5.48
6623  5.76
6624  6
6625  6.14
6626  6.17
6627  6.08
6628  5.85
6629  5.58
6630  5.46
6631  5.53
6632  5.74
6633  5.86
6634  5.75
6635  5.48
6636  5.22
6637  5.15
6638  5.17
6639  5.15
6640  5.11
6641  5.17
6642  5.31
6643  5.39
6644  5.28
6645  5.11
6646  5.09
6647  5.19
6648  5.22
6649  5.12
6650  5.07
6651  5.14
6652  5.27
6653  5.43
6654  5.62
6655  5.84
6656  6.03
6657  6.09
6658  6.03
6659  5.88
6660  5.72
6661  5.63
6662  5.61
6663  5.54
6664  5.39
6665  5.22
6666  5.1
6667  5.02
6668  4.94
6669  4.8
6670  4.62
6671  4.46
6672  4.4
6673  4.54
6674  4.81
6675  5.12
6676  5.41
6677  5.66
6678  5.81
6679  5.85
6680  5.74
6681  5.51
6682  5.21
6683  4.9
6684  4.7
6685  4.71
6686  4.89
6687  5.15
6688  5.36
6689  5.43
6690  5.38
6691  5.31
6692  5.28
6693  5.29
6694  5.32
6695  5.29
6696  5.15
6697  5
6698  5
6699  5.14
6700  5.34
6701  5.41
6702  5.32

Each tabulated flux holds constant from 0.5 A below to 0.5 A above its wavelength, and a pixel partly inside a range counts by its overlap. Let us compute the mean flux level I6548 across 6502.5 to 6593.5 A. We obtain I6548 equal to 5.49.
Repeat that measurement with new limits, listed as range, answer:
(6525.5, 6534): 4.85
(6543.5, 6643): 5.49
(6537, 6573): 5.65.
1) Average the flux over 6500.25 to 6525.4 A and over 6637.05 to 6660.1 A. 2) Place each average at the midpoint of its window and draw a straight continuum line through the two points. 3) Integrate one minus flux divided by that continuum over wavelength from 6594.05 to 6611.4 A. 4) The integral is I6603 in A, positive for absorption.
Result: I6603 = 0.47 A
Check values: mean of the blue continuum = 5.33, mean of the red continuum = 5.4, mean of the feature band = 5.23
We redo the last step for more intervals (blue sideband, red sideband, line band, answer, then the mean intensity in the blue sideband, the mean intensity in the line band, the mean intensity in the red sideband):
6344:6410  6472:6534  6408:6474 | -3.5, 5.6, 5.76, 5.34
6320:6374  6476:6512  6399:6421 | -1.7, 5.12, 5.68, 5.46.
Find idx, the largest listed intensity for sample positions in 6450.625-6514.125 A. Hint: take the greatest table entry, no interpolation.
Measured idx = 5.99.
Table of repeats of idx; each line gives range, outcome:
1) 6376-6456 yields 6.48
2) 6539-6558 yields 6.12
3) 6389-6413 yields 6.13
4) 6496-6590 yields 6.21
